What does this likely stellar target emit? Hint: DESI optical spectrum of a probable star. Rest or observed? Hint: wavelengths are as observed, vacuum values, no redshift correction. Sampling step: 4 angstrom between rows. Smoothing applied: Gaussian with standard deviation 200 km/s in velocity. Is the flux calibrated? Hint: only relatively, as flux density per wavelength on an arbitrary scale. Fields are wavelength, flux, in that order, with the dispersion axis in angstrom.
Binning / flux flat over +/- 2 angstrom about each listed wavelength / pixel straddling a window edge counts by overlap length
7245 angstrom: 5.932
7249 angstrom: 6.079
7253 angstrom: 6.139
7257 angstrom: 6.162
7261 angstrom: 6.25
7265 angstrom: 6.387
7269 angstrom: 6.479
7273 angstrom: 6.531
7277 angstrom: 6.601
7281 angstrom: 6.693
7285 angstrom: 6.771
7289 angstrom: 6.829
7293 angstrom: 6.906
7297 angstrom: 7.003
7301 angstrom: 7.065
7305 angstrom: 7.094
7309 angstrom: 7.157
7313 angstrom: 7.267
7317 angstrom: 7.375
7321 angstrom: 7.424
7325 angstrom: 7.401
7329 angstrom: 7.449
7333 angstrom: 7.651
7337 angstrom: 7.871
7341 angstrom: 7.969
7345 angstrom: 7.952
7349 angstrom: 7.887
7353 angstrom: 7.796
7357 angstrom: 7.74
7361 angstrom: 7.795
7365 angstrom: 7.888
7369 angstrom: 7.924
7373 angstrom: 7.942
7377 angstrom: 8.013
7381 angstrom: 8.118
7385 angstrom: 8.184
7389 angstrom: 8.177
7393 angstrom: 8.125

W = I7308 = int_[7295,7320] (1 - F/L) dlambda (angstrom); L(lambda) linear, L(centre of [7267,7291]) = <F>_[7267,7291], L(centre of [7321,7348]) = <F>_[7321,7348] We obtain 0.07 angstrom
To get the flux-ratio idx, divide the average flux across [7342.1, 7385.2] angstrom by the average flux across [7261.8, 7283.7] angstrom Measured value 1.2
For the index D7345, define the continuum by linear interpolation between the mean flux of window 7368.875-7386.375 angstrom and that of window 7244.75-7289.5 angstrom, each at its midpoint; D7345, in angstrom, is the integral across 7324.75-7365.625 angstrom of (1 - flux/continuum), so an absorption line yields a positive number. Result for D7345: -1.16 angstrom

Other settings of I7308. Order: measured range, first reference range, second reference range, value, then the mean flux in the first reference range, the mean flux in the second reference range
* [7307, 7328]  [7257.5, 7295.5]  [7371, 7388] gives -0.4 angstrom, 6.59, 8.07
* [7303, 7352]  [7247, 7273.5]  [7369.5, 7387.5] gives -1.7 angstrom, 6.28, 8.06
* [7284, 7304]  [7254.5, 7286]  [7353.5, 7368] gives -0.3 angstrom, 6.47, 7.81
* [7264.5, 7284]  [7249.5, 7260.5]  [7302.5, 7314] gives -0.1 angstrom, 6.15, 7.16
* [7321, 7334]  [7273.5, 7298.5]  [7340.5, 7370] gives -0.1 angstrom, 6.78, 7.86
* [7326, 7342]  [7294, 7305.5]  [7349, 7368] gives -0.4 angstrom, 7.04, 7.82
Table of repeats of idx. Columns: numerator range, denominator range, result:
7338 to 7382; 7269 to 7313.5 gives 1.15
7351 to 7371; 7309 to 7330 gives 1.06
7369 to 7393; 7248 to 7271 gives 1.29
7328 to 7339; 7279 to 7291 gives 1.13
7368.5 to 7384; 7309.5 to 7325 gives 1.09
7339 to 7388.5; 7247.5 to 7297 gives 1.22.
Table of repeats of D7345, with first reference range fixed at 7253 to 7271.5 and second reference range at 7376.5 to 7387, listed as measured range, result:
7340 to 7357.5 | -0.6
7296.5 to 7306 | -0.2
